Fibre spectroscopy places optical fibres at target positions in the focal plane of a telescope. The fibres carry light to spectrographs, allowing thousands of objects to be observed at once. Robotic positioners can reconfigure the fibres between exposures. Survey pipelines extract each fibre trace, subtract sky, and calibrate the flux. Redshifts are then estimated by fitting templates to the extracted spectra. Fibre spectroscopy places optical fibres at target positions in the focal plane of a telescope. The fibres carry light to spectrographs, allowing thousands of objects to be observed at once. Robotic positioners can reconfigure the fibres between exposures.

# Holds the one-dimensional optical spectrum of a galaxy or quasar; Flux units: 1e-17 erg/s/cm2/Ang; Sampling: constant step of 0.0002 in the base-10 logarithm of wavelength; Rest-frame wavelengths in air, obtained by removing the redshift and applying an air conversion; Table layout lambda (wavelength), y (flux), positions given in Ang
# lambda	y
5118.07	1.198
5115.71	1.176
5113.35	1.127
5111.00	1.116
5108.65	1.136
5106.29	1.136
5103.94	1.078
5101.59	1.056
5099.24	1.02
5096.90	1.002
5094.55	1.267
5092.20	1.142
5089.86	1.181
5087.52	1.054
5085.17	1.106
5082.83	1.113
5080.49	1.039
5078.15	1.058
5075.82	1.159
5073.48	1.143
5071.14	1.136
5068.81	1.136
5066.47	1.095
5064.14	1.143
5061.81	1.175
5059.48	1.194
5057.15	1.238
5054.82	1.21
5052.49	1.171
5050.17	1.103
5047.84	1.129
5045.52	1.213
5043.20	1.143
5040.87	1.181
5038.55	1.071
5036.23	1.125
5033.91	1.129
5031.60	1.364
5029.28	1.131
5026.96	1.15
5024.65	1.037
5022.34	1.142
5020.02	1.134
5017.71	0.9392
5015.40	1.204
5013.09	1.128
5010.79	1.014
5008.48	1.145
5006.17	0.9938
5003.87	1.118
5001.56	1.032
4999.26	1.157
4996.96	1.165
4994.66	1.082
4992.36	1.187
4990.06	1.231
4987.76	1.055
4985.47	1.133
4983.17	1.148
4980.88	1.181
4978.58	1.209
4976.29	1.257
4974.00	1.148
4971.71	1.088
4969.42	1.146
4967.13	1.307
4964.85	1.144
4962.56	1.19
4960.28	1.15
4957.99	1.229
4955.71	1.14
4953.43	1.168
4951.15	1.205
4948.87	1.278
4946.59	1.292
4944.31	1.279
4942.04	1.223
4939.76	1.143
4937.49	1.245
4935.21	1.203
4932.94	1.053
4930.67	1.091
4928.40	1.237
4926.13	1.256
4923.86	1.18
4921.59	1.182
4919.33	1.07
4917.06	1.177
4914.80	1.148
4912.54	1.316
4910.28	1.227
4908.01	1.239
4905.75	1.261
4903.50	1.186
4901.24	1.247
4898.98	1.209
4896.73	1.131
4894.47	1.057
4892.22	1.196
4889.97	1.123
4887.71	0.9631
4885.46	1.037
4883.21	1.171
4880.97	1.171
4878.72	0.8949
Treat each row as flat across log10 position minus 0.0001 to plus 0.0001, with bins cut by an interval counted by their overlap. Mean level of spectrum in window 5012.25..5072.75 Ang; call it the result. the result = 1.15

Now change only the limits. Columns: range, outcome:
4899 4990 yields 1.19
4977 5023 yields 1.12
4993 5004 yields 1.11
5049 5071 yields 1.16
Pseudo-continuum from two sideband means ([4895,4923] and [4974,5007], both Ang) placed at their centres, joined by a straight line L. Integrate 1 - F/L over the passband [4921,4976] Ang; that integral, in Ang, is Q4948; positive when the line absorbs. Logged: -1.1 Ang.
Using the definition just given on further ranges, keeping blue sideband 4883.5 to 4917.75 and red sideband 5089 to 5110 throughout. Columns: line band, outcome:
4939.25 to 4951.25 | -0.92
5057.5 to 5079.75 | -0.37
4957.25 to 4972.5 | -0.40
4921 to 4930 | -0.38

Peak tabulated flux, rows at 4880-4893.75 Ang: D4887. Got 1.196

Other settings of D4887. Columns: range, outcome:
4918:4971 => 1.307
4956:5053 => 1.364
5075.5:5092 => 1.181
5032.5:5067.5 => 1.238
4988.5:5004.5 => 1.231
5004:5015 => 1.145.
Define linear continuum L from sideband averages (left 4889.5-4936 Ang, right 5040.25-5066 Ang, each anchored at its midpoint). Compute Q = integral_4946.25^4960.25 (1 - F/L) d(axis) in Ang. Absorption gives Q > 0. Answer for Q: -0.4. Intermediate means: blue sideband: 1.18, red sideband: 1.17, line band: 1.21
